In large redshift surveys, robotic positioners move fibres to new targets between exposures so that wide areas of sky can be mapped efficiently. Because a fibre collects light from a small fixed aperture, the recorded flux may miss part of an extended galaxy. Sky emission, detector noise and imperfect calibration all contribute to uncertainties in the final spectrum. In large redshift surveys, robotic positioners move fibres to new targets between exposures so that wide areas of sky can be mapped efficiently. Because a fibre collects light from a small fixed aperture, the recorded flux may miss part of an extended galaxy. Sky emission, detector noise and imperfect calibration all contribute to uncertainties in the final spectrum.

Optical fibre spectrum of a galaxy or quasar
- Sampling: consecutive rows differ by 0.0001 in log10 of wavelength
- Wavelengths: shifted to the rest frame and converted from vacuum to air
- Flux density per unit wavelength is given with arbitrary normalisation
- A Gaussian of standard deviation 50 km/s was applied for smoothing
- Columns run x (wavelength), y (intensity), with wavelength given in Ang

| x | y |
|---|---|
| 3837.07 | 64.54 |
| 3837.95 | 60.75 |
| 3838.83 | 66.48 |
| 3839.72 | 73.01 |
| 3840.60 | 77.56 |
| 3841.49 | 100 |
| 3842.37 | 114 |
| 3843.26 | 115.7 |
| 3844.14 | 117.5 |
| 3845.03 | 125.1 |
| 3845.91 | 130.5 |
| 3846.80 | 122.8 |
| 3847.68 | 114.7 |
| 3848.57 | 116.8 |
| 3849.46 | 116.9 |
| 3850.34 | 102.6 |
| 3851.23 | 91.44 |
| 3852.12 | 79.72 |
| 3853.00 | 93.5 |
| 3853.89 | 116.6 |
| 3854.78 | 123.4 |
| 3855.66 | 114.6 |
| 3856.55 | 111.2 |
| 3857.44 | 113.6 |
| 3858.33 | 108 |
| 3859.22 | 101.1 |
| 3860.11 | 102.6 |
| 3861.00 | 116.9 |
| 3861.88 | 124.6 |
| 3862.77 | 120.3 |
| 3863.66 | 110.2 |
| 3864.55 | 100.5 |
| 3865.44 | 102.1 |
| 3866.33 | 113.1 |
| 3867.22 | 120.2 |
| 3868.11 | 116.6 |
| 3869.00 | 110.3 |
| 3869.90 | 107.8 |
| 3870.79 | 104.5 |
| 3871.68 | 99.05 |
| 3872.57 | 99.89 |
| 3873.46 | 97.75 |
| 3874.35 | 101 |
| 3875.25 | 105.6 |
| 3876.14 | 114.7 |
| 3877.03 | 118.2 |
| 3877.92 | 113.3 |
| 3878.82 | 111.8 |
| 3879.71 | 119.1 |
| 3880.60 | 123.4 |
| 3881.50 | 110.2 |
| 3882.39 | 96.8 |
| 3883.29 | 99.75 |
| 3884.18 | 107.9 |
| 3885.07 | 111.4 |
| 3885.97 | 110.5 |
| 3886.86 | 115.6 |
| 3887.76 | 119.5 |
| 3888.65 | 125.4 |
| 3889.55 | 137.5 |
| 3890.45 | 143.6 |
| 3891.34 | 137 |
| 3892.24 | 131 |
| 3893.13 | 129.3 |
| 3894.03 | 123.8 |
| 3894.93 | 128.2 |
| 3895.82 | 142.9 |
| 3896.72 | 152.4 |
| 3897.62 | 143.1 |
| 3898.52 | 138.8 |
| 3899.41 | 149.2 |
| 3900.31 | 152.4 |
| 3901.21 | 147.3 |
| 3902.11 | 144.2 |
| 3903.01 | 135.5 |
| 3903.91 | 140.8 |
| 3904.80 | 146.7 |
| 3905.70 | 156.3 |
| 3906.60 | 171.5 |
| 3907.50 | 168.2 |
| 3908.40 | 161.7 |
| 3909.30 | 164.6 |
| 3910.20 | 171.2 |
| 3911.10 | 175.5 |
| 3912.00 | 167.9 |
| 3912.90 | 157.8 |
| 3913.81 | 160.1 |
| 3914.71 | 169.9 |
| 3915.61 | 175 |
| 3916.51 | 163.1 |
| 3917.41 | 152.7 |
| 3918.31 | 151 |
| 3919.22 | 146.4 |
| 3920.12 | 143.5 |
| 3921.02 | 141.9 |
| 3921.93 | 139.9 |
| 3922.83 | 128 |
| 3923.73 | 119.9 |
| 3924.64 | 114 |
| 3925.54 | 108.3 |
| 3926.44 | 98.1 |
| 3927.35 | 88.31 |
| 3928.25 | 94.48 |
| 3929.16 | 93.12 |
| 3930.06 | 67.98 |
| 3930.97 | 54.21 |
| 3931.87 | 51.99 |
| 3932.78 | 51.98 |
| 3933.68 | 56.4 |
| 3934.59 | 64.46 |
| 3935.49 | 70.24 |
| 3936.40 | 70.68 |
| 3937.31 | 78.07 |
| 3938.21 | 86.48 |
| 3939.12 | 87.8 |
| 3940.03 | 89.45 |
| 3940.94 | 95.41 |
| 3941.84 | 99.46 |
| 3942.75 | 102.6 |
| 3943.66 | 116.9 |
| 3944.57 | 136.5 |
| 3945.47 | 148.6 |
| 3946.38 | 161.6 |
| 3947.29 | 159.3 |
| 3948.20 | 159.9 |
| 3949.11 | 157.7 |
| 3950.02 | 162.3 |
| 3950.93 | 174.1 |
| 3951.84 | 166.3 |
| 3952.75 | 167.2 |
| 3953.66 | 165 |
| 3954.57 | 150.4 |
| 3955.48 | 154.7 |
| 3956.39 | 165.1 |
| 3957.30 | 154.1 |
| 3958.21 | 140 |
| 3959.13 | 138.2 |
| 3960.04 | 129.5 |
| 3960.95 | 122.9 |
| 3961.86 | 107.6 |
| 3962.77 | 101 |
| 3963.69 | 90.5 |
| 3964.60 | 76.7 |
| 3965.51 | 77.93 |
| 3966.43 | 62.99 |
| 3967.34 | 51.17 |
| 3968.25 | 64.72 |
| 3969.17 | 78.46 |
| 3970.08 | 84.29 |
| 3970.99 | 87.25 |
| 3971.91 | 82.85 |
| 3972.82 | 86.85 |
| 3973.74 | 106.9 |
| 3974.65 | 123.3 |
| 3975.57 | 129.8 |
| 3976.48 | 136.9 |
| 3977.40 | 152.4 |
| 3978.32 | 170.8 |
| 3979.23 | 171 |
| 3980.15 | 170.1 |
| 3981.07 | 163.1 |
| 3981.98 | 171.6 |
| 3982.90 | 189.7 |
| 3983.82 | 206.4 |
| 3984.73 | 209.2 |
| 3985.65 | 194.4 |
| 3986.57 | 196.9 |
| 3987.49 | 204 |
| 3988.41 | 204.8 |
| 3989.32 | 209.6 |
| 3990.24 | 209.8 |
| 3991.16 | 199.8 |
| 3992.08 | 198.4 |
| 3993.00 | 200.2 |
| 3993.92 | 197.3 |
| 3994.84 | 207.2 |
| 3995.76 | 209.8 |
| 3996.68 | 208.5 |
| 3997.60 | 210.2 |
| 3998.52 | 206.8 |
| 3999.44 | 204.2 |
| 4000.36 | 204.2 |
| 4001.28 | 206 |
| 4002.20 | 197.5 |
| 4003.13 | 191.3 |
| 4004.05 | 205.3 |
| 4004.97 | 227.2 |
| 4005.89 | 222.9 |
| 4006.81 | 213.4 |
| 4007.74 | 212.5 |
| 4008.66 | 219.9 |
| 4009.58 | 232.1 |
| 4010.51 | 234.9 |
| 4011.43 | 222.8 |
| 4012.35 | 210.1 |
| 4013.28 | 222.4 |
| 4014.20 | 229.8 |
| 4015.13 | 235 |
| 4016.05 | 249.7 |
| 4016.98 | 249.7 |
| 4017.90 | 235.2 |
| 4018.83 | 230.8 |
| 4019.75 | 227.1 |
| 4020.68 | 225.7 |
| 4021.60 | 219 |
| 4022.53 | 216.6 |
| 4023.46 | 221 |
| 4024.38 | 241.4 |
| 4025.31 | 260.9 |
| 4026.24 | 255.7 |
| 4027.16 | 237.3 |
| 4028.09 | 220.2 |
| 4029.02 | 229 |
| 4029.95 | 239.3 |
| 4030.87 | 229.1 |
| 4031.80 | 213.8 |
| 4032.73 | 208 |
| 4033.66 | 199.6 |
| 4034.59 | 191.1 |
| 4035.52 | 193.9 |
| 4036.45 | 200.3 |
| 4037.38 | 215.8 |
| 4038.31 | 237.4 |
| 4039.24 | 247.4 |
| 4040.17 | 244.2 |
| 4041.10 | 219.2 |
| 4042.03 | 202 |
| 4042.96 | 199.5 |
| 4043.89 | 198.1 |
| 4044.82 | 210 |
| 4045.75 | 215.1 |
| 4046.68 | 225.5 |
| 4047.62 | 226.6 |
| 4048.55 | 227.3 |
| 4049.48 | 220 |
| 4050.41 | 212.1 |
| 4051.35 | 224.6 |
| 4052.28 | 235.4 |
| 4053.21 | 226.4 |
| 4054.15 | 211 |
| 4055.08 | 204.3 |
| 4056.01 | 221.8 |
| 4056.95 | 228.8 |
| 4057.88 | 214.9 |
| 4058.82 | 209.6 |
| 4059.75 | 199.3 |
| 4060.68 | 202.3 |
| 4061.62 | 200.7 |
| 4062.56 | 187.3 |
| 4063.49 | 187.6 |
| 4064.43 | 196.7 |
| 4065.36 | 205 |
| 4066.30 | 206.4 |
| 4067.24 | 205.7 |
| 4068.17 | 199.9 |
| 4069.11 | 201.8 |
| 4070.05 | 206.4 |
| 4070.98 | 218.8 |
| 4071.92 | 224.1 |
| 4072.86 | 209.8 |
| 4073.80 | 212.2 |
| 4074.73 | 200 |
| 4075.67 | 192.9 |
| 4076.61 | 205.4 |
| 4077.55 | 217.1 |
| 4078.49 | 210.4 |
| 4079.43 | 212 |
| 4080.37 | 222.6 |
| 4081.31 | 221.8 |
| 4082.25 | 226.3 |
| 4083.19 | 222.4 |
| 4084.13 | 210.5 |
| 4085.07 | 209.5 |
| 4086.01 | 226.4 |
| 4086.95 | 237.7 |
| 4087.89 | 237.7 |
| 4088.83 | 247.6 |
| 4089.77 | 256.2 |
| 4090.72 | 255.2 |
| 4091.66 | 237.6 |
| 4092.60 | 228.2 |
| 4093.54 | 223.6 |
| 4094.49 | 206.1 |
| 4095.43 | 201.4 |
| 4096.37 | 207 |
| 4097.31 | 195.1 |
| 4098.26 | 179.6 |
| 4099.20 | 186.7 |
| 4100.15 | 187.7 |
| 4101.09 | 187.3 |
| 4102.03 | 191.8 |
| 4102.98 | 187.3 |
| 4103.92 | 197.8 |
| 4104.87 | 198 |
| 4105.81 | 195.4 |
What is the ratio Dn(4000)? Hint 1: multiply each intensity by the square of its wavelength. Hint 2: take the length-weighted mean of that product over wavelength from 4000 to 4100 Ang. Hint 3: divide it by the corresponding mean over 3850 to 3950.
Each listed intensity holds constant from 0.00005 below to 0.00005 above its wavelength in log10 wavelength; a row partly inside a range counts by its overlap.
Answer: 1.94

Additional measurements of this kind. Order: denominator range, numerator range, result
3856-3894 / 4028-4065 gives 2.06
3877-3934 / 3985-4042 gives 1.78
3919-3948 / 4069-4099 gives 2.29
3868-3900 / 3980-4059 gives 1.93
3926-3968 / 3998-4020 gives 2.05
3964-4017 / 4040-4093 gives 1.26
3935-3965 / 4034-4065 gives 1.76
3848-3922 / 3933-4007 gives 1.21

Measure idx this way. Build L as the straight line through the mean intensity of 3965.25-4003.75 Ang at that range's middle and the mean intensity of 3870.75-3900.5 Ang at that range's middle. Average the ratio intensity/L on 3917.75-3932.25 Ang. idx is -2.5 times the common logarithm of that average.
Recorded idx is 0.25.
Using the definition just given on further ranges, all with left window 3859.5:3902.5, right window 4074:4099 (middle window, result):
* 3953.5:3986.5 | 0.24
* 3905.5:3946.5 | 0.16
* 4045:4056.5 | -0.10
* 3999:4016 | -0.20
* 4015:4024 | -0.23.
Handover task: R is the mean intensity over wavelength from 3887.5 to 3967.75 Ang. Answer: 128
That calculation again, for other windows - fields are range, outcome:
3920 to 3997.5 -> 132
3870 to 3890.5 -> 112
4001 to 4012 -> 216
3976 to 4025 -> 208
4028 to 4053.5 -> 218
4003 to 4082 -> 218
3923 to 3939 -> 81.5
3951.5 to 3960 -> 154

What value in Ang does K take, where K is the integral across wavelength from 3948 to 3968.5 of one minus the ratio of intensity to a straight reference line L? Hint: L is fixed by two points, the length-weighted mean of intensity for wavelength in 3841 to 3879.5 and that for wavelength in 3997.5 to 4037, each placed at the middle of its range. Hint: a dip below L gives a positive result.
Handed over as 5.8 Ang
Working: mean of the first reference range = 110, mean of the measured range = 128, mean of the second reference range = 221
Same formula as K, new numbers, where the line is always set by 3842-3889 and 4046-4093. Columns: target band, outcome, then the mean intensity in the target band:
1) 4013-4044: -4.8 Ang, 225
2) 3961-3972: 5.5 Ang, 81.9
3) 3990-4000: -1.5 Ang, 205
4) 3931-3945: 6.2 Ang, 82.9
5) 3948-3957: -0.4 Ang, 162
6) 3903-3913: -2.1 Ang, 161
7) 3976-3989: -0.8 Ang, 182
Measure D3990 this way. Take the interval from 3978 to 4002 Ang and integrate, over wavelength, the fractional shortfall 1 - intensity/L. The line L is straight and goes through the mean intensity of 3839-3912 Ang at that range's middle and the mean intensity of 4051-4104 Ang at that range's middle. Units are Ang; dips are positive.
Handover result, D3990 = -3.4 Ang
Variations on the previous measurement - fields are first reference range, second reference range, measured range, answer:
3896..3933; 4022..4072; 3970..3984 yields 2.8 Ang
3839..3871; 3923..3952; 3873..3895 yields -1.9 Ang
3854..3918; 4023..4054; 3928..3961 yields 9.7 Ang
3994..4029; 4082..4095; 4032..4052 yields 0.9 Ang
